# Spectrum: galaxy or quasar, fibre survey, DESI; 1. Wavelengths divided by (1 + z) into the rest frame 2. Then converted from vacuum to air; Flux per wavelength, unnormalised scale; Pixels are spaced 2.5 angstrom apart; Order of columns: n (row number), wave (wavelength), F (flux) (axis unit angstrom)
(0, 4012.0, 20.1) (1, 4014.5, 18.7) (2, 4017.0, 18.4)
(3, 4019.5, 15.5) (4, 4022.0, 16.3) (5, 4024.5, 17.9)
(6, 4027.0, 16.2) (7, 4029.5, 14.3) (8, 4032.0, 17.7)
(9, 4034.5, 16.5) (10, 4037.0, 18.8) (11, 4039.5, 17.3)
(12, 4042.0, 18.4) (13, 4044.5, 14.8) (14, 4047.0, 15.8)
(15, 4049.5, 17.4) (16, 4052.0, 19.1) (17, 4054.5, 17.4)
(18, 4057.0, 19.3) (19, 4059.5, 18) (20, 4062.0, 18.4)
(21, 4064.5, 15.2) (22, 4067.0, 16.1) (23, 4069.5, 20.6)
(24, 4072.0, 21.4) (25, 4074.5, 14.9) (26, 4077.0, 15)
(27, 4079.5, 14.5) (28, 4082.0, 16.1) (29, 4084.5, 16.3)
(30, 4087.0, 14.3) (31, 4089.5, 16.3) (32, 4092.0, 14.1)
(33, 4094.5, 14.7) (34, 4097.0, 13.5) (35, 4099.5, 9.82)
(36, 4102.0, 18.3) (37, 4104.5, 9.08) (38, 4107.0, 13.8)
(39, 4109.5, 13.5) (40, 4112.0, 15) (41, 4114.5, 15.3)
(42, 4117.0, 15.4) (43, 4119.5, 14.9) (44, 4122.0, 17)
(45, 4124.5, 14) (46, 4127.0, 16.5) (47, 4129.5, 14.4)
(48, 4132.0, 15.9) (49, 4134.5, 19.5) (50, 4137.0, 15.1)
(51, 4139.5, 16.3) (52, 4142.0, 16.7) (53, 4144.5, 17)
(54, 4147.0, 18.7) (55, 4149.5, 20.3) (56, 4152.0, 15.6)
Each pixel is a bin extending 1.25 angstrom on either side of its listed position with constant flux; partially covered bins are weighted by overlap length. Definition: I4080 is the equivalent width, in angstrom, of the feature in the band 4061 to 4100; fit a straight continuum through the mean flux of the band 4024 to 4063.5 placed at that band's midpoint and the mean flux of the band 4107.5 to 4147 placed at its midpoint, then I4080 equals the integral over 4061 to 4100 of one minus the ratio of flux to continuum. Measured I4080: 2.0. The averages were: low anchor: 17.3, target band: 15.8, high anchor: 15.8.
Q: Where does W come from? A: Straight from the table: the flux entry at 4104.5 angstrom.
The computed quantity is 9.08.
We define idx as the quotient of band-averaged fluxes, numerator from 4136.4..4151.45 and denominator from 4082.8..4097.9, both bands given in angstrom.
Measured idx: 1.16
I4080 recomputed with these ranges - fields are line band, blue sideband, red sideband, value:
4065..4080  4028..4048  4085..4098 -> -1.7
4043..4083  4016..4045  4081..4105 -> -4.0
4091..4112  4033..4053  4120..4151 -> 4.3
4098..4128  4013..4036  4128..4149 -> 4.4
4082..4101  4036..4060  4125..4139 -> 2.9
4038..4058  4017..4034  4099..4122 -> -2.0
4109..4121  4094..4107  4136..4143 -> -0.7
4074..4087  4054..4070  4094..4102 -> 0.2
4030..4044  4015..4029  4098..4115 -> -1.0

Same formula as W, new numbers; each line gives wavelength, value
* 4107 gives 13.8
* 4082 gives 16.1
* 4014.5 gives 18.7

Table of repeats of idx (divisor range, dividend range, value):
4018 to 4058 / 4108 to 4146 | 0.93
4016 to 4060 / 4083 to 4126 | 0.84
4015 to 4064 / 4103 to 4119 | 0.80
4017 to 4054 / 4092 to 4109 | 0.78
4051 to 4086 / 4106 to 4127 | 0.87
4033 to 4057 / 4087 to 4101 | 0.79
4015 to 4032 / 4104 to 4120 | 0.84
